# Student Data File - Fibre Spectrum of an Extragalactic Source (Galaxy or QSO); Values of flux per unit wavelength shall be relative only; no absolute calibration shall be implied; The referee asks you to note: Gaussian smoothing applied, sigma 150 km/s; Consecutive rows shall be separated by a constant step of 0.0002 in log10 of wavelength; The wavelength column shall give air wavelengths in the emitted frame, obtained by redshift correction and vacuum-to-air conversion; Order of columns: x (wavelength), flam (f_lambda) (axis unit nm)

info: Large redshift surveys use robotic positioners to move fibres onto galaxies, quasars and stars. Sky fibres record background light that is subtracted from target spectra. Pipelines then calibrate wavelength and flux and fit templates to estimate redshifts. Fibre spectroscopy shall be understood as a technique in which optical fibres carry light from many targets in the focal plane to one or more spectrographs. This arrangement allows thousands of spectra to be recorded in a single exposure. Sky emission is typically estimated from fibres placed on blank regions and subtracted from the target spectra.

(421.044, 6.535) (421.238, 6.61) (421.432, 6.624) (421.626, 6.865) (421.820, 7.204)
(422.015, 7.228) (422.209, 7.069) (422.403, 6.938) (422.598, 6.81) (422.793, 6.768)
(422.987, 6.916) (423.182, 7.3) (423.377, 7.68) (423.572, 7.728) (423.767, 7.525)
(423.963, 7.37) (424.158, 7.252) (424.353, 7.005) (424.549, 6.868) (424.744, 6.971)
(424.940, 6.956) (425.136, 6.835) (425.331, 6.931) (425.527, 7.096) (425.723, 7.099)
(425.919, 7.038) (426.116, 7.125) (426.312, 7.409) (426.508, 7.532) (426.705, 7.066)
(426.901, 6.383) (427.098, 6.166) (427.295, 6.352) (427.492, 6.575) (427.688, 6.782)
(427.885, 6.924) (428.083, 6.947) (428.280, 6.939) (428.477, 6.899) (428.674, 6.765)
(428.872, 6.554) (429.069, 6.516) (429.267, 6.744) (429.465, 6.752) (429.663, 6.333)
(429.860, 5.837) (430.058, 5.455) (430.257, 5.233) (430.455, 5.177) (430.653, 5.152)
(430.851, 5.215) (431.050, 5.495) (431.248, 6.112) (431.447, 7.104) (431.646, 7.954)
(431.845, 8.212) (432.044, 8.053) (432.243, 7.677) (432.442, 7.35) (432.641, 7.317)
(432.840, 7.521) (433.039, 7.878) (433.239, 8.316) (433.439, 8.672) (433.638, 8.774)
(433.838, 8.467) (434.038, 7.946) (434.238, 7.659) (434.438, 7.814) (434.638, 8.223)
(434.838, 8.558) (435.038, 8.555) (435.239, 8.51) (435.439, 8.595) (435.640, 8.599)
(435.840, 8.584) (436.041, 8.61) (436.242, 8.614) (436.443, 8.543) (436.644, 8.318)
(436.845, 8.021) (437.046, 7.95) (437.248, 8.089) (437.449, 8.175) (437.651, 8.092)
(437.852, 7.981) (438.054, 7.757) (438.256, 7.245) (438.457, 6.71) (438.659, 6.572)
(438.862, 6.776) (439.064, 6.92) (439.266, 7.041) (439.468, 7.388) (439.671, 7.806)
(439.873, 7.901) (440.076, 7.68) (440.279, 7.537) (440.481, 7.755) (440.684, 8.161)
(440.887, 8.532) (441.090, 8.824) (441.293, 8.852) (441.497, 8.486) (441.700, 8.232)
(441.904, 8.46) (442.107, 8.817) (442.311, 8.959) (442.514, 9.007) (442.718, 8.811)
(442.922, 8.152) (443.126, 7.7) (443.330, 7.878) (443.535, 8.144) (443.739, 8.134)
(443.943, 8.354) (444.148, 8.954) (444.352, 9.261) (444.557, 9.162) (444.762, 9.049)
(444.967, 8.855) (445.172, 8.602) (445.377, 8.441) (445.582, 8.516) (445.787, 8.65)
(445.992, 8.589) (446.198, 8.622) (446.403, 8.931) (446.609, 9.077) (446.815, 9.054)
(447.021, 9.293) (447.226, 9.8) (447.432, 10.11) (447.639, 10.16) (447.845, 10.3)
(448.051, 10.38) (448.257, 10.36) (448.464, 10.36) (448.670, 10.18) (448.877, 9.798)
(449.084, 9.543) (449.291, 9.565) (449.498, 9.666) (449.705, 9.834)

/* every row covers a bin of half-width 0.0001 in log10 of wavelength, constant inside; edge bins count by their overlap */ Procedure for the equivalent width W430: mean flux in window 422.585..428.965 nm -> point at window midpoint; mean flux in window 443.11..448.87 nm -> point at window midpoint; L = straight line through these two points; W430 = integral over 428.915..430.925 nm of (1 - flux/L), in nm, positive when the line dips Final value 0.42 nm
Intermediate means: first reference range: 6.99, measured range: 5.87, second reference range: 9.14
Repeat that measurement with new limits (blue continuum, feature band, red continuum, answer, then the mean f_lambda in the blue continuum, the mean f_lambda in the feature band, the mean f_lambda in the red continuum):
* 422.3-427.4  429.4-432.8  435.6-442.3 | 0.43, 7.04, 6.51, 7.98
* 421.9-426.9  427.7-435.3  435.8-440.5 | 0.32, 7.13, 7.14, 7.74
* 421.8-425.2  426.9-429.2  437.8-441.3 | 0.19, 7.13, 6.66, 7.6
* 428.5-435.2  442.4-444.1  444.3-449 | 0.11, 7.15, 8.3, 9.37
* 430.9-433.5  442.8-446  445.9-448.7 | 0.24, 7.45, 8.53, 9.65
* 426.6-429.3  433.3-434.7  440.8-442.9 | -0.12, 6.69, 8.22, 8.68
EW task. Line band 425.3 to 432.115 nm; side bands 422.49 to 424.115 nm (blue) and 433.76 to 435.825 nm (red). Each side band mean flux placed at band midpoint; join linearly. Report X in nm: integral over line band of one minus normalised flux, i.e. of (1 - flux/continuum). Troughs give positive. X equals 0.99 nm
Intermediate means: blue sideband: 7.26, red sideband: 8.31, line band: 6.62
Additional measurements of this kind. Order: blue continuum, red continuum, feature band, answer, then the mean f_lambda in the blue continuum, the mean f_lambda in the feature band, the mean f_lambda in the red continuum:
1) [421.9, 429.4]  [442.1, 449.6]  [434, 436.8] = -0.13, 6.97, 8.37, 9.12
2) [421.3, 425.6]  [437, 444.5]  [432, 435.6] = -0.22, 7.08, 8.11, 8.04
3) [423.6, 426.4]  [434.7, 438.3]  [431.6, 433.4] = 0.01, 7.12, 7.83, 8.28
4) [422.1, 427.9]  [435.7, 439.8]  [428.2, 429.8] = 0.13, 7.02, 6.67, 7.77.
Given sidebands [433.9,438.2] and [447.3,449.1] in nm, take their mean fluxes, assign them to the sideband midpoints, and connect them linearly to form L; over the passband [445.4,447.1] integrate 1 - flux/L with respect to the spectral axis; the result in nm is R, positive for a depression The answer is 0.18 nm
